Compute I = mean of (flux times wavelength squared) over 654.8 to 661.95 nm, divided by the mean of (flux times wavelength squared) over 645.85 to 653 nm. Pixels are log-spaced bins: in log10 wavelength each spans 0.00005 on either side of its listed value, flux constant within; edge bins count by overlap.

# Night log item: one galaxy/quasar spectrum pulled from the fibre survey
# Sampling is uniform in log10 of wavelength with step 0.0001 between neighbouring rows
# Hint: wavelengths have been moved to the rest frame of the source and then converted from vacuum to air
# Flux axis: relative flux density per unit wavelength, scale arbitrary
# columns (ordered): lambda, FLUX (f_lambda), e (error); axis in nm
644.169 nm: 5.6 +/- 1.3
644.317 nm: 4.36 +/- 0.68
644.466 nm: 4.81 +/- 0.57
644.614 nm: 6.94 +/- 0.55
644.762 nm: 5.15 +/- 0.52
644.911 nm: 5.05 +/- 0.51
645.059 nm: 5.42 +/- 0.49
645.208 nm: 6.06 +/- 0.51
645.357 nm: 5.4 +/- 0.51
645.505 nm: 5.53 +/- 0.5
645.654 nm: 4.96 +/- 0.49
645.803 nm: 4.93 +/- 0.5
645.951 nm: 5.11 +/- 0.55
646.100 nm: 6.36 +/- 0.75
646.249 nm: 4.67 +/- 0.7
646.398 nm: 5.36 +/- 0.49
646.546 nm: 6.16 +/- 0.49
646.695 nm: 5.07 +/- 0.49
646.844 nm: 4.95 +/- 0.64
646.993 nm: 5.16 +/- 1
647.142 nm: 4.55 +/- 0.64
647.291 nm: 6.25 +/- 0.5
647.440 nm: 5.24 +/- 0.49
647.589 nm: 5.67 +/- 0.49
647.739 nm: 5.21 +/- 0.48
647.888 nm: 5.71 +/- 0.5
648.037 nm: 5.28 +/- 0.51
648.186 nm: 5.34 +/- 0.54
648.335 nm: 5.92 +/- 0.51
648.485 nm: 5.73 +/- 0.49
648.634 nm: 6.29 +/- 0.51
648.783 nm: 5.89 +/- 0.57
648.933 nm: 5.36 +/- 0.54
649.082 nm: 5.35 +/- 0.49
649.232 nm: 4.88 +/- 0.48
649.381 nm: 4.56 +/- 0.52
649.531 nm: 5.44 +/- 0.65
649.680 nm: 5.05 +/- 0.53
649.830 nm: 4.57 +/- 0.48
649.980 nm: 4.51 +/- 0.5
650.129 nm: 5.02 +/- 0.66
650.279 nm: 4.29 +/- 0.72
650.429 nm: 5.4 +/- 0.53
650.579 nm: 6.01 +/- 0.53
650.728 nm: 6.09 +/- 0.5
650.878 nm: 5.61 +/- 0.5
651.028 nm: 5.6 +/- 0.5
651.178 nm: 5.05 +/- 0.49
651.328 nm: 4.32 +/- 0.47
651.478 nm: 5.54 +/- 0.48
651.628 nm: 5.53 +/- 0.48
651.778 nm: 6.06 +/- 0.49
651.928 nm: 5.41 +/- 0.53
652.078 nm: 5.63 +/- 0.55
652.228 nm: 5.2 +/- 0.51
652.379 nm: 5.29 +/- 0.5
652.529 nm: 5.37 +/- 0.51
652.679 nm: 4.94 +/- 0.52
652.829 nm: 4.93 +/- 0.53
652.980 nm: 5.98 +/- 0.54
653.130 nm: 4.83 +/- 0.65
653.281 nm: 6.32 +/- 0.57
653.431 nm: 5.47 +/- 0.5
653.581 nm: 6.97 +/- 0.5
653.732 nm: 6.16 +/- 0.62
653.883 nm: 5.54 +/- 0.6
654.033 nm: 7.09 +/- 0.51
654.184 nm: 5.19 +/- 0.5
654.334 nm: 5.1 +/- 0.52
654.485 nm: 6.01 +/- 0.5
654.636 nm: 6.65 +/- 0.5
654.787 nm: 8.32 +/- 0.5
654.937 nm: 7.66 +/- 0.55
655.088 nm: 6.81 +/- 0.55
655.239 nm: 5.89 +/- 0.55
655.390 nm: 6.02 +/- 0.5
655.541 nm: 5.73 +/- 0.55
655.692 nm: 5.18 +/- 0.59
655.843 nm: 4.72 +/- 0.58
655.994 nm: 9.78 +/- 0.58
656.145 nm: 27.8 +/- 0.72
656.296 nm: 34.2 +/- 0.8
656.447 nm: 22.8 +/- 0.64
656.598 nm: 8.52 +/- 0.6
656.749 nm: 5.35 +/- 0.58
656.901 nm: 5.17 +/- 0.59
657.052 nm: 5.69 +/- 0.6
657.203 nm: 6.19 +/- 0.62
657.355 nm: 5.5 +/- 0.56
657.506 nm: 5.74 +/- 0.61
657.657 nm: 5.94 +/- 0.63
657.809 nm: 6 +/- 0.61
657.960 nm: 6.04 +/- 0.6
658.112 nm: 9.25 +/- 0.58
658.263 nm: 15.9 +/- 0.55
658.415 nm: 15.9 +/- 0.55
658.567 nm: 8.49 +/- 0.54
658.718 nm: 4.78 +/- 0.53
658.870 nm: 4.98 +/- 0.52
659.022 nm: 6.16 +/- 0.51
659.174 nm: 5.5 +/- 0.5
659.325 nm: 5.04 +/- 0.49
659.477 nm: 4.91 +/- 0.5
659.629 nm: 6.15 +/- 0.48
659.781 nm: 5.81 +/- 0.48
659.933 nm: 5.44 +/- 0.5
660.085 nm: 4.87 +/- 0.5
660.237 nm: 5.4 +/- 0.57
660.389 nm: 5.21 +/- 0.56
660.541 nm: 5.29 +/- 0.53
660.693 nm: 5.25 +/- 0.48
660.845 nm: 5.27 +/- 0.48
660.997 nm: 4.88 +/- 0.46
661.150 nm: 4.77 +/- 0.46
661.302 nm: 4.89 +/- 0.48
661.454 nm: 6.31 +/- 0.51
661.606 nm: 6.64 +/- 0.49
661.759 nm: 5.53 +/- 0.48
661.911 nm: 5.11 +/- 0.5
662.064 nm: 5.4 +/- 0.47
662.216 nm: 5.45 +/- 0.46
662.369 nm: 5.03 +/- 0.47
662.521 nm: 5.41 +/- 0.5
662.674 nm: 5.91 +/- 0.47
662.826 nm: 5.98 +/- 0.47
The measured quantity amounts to 1.49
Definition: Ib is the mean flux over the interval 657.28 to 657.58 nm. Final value 5.63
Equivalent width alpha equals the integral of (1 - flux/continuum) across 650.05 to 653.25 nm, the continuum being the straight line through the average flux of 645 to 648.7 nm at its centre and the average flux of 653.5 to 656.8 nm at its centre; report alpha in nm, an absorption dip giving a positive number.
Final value 0.99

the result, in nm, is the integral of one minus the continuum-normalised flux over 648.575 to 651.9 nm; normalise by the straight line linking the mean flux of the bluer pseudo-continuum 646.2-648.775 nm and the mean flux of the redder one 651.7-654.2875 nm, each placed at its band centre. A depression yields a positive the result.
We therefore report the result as 0.16 nm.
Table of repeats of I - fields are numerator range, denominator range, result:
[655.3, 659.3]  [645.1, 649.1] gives 1.78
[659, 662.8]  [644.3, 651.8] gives 1.05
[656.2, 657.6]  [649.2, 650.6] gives 2.32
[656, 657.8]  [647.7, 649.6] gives 2.21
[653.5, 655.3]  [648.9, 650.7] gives 1.29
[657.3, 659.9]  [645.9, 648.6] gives 1.36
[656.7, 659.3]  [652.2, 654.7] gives 1.28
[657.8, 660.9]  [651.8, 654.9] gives 1.18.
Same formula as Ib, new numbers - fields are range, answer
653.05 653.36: 5.58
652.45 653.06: 5.31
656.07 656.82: 19.8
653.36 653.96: 6.04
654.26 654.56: 5.55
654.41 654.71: 6.32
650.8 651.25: 5.42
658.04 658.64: 12.4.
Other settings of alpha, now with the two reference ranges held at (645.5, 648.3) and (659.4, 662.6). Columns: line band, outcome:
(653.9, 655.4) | -0.31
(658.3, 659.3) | -0.46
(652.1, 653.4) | 0.00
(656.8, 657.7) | -0.05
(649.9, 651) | 0.01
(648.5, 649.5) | -0.01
